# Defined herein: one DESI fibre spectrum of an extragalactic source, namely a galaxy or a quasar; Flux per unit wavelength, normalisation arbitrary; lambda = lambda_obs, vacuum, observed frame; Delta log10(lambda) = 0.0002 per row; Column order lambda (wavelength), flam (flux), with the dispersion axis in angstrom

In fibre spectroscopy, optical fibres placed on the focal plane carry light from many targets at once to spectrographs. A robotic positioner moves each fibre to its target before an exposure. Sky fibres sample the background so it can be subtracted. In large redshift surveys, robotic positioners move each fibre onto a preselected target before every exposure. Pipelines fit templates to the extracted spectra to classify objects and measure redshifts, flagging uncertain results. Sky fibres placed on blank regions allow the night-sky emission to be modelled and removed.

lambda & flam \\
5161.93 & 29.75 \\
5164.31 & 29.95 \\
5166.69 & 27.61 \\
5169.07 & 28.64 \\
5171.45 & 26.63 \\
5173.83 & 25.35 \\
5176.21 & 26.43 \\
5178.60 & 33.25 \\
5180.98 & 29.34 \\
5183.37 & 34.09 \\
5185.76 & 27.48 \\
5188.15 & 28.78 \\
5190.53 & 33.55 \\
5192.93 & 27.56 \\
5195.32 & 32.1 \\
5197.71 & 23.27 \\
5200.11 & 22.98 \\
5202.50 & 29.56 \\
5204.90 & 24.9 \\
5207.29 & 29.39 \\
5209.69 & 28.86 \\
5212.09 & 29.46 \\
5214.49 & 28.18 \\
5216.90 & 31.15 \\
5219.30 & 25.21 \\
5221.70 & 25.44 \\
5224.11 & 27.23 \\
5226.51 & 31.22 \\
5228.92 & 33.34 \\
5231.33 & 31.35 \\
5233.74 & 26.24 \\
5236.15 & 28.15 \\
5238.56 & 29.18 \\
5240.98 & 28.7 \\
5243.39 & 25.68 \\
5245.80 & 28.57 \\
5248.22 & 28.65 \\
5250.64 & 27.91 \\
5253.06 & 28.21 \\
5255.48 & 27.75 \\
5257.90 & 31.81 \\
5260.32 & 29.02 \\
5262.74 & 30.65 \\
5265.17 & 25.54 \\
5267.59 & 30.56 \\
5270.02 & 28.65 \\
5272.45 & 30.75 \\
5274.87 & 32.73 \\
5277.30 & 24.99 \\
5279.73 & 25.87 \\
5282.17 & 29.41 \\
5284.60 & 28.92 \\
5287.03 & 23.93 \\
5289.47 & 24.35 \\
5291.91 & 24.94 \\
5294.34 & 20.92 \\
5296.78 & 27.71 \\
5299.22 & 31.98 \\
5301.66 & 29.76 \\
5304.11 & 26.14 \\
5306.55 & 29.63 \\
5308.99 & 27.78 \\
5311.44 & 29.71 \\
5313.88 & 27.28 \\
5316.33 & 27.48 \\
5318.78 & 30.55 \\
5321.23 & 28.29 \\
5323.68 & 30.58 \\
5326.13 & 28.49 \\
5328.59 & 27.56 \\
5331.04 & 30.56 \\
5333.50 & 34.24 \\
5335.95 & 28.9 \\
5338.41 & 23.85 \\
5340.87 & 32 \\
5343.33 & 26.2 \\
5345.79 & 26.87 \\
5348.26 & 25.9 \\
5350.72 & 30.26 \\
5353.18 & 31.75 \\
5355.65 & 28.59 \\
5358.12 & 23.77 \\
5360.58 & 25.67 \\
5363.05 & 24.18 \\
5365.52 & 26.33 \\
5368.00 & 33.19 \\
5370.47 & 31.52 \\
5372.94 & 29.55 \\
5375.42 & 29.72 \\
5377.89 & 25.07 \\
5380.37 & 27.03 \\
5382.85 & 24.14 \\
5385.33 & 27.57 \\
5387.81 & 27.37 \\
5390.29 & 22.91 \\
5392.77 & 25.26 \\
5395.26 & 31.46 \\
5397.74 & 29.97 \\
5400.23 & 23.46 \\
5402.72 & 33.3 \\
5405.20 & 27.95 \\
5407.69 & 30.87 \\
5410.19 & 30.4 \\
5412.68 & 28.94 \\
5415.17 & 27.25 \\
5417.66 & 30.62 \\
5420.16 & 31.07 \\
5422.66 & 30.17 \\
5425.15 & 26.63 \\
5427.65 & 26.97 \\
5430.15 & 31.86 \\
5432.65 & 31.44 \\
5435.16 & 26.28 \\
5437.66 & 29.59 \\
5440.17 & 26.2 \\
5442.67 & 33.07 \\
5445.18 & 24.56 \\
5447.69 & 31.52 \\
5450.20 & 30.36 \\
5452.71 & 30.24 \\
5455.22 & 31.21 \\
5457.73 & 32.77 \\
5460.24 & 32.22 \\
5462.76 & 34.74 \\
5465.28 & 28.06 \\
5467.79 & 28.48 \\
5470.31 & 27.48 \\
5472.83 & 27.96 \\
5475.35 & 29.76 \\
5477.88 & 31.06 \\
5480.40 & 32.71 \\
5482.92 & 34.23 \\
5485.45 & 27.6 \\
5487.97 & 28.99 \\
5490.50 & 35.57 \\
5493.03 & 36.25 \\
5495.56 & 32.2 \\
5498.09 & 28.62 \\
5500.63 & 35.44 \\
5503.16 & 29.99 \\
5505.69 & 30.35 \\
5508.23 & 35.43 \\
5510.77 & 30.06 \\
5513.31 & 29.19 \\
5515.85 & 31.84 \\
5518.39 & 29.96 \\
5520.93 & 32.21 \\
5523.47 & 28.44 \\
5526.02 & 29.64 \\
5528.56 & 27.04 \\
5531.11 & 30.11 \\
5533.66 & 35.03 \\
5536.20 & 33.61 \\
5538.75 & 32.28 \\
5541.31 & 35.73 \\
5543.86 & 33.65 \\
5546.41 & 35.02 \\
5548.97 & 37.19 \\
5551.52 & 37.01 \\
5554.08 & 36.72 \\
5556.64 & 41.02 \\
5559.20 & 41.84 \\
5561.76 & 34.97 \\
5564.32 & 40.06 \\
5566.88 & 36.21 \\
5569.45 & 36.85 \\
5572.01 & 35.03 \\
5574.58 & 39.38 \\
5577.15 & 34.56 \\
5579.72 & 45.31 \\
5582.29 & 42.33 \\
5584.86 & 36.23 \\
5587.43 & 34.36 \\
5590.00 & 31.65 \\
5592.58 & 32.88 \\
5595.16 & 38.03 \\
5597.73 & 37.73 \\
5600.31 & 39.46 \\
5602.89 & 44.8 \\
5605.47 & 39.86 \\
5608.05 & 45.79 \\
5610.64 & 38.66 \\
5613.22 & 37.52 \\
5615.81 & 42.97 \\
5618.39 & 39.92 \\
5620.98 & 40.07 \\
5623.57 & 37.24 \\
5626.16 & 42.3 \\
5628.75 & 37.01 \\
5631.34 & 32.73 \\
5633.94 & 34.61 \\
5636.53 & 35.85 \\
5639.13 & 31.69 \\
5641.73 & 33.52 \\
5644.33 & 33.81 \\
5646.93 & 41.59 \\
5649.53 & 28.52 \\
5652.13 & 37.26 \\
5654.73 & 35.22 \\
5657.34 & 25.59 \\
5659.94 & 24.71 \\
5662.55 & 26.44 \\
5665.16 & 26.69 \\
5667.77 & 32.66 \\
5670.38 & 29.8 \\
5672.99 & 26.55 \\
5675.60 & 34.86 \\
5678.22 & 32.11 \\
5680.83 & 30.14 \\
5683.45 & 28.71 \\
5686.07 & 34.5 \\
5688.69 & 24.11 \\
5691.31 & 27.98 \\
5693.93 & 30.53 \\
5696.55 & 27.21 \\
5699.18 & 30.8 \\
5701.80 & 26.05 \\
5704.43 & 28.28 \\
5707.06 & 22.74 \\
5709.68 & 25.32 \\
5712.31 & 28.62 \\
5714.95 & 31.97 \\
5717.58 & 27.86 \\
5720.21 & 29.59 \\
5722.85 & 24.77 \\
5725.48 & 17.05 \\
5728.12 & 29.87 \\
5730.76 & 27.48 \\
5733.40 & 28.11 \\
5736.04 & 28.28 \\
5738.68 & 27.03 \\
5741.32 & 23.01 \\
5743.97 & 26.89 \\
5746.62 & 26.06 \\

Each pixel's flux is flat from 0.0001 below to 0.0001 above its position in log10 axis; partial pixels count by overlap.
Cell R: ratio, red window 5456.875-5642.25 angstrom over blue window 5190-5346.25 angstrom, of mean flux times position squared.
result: 1.36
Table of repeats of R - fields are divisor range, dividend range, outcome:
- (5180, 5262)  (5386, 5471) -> 1.10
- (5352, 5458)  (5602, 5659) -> 1.40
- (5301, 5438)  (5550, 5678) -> 1.38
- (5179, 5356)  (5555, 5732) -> 1.35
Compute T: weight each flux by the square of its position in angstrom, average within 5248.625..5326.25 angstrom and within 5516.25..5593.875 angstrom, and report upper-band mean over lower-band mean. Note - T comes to 1.4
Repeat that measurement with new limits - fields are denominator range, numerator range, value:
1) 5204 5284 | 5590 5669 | 1.44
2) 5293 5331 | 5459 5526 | 1.17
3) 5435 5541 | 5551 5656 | 1.27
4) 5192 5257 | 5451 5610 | 1.36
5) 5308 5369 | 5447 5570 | 1.23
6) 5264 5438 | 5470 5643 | 1.34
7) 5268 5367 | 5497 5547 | 1.22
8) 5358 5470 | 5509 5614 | 1.31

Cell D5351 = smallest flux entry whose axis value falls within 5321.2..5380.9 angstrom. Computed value 23.77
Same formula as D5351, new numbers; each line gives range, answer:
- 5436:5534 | 24.56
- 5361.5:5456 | 22.91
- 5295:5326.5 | 26.14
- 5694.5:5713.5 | 22.74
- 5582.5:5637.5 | 31.65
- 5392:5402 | 23.46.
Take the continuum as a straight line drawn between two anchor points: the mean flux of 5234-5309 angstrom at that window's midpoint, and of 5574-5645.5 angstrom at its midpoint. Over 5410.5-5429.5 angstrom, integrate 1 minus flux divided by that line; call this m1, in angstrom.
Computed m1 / 2.0 angstrom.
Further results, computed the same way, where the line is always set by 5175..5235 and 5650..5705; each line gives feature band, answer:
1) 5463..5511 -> -3.2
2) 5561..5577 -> -4.1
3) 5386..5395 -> 1.0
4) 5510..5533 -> -0.5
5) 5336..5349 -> 0.8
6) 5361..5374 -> 0.1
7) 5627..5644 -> -2.9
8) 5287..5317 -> 1.9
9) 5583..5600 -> -3.6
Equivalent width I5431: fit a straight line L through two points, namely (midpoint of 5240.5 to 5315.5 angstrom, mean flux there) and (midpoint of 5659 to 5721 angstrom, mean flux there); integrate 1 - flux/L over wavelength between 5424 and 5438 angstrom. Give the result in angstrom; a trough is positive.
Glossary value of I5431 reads -0.2 angstrom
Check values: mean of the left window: 28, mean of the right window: 28.7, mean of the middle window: 28.8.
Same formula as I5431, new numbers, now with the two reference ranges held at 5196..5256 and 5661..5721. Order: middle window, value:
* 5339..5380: 0.31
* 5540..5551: -2.66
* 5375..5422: 0.37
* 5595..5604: -3.61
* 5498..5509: -1.41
